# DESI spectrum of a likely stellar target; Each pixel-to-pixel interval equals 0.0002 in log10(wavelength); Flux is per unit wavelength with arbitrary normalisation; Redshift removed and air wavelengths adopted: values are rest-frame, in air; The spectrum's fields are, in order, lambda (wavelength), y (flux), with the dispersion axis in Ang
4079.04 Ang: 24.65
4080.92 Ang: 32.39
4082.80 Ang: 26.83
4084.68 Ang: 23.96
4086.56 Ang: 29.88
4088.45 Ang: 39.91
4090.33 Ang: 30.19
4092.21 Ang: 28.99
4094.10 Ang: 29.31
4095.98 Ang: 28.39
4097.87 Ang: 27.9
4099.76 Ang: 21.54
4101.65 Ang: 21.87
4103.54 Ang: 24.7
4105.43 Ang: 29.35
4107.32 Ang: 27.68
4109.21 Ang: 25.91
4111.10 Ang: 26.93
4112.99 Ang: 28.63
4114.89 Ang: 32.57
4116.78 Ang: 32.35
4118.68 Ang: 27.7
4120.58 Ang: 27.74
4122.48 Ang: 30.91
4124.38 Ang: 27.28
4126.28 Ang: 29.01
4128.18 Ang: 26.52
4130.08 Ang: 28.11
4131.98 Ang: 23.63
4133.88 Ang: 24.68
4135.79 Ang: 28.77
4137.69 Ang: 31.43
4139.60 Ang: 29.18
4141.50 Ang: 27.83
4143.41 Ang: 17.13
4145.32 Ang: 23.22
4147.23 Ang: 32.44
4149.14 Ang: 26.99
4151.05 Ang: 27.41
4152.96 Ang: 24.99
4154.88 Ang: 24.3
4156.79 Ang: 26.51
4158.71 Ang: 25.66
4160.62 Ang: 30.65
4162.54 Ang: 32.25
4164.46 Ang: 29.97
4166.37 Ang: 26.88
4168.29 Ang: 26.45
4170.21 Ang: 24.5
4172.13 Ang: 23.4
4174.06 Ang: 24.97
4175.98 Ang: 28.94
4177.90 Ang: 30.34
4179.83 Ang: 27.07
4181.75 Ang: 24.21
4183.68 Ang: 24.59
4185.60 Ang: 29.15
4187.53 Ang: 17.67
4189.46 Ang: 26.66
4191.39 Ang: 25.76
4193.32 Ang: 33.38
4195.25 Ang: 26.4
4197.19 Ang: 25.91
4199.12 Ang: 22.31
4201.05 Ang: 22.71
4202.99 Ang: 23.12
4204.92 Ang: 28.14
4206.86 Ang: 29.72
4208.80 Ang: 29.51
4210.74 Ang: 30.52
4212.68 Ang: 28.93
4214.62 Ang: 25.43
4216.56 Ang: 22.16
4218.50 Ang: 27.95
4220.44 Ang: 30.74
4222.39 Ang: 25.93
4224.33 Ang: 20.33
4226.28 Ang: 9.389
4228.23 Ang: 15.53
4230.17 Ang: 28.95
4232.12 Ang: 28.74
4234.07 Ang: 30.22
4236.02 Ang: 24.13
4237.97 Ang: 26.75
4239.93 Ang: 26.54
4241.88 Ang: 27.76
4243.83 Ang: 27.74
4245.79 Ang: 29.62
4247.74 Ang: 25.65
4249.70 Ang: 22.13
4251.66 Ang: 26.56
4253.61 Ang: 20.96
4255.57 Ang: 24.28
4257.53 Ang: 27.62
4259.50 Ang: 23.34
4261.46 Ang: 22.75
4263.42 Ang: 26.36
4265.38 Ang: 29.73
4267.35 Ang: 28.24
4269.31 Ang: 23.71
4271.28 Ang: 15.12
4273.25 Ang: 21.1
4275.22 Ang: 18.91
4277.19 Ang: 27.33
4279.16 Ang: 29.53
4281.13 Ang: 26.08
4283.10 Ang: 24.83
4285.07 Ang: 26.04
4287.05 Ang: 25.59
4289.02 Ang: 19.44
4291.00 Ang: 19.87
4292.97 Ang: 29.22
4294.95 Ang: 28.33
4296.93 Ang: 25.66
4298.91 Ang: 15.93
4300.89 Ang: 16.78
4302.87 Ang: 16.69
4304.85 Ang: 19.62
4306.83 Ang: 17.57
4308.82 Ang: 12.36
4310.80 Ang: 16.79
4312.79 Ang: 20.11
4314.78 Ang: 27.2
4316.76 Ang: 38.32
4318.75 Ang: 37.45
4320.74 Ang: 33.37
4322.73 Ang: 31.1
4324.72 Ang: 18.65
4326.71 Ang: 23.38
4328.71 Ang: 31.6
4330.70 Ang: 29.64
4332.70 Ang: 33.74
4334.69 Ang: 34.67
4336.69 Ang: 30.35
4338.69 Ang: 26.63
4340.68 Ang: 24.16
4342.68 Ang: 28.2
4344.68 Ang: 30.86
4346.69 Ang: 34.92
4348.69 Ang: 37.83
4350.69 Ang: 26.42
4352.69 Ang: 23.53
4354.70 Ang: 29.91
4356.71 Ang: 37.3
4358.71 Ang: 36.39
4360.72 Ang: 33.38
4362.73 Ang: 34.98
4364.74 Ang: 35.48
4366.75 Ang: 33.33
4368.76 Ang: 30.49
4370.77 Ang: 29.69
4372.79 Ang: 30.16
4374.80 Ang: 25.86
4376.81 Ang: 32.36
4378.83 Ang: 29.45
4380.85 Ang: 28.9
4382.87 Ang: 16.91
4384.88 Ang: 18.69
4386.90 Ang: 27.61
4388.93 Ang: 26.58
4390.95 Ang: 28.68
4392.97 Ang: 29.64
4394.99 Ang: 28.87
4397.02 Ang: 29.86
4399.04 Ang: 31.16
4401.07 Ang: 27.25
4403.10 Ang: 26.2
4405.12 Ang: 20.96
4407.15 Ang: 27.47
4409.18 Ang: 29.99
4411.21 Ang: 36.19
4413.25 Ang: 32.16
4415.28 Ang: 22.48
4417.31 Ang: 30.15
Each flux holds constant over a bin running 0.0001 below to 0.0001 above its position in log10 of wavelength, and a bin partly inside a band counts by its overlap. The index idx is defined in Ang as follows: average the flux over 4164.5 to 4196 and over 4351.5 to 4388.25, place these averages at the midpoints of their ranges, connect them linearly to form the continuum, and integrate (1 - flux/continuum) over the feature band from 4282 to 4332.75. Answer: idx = 7.4 Ang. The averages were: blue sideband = 26.4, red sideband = 29.6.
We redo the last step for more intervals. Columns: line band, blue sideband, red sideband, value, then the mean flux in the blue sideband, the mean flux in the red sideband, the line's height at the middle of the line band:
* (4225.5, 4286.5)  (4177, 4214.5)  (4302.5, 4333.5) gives 3.2 Ang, 26.6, 25.6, 26.1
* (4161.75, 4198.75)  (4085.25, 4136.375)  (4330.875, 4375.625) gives 3.0 Ang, 28.1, 31.3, 29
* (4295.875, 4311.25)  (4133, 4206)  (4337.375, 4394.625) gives 5.8 Ang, 26.5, 29.6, 28.6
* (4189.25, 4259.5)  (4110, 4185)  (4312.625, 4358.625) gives 6.9 Ang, 27.3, 30.3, 28.5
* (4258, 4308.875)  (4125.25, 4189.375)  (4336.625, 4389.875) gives 9.9 Ang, 26.6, 29.6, 28.5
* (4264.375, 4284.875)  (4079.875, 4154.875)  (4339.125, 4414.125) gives 3.0 Ang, 27.7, 29.5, 28.8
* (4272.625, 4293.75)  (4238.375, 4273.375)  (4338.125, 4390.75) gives 1.5 Ang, 25.1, 29.6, 26.2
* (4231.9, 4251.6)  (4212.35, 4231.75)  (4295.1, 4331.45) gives -2.7 Ang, 23.5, 24.1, 23.6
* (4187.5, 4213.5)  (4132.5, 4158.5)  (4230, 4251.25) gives 0.0 Ang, 26.5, 27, 26.8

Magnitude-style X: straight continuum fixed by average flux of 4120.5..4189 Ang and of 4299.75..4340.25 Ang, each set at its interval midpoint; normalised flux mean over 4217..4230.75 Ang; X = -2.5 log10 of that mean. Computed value 0.17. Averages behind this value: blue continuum 26.8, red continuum 25.8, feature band 22.5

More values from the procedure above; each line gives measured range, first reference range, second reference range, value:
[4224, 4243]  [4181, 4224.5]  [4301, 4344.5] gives 0.10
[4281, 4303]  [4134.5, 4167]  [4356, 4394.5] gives 0.25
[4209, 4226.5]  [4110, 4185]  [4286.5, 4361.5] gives 0.07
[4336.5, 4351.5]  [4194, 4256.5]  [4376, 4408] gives -0.13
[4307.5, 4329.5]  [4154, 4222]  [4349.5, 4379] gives 0.15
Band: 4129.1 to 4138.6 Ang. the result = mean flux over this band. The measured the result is 27.3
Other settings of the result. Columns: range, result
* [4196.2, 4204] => 23.5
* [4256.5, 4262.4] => 24.6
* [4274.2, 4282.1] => 25.4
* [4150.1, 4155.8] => 25.6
